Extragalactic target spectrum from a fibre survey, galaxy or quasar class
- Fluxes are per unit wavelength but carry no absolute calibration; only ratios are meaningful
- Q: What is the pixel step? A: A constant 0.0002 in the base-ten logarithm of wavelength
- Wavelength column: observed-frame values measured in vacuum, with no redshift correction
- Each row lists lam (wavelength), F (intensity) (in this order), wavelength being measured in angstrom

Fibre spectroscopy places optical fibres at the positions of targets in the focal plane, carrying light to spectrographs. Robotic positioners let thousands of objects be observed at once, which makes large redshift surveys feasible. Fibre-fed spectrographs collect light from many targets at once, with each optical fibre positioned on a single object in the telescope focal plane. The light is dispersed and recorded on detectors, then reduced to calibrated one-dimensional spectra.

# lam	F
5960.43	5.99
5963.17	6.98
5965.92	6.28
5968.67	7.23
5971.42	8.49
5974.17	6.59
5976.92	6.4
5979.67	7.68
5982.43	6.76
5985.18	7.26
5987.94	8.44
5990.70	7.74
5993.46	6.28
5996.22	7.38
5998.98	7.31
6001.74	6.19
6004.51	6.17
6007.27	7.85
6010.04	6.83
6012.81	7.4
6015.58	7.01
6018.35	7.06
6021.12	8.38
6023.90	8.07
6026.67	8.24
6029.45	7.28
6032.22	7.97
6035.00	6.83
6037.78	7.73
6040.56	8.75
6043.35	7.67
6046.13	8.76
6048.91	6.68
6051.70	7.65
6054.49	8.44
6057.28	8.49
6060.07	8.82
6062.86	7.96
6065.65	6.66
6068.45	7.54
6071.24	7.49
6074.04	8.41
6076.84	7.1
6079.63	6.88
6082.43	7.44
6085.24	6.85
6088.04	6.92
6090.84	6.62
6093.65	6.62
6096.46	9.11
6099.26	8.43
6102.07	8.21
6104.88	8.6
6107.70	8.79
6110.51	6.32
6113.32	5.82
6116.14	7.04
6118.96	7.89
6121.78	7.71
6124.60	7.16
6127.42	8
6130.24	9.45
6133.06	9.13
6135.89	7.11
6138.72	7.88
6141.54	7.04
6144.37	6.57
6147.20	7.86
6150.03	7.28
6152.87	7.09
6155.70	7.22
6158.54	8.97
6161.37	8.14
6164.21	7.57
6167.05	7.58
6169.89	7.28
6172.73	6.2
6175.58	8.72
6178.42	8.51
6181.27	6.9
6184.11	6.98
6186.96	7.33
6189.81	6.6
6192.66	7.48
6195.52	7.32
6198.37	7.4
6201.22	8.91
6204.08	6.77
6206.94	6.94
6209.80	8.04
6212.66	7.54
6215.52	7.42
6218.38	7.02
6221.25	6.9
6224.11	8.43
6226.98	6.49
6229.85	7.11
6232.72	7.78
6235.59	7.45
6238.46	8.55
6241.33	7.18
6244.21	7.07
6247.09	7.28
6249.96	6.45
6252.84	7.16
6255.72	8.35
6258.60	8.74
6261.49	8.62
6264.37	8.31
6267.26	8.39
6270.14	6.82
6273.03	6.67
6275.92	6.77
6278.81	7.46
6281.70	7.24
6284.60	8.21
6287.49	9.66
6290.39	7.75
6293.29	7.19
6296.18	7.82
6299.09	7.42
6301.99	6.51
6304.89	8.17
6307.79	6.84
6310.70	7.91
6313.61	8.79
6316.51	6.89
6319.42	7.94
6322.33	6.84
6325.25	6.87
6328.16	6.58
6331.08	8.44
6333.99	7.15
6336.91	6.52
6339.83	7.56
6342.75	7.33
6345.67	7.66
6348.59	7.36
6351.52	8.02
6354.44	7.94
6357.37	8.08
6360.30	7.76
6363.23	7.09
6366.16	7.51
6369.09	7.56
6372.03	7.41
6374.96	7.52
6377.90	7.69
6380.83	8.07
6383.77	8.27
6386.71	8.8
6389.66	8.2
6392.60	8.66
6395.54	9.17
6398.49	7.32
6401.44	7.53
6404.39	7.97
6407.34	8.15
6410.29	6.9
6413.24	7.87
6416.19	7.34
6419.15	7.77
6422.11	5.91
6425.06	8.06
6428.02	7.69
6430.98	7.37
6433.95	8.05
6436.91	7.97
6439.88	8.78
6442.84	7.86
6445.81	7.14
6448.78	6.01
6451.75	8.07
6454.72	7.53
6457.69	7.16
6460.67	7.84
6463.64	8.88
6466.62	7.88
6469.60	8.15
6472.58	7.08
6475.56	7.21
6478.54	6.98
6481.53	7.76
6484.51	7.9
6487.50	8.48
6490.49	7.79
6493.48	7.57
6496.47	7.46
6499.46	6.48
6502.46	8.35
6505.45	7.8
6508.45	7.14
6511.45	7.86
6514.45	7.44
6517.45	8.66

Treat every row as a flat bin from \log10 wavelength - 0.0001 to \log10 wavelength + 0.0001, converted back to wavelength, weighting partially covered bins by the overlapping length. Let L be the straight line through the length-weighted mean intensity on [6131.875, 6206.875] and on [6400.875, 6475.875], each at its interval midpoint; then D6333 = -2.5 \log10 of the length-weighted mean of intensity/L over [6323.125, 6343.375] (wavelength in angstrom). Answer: 0.06 mag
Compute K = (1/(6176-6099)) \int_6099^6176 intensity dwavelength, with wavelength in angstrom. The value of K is 7.65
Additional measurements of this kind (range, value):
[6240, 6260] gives 7.46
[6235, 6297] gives 7.69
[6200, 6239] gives 7.49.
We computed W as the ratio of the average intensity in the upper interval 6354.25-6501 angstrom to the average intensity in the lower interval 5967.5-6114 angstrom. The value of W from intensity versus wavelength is 1.0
